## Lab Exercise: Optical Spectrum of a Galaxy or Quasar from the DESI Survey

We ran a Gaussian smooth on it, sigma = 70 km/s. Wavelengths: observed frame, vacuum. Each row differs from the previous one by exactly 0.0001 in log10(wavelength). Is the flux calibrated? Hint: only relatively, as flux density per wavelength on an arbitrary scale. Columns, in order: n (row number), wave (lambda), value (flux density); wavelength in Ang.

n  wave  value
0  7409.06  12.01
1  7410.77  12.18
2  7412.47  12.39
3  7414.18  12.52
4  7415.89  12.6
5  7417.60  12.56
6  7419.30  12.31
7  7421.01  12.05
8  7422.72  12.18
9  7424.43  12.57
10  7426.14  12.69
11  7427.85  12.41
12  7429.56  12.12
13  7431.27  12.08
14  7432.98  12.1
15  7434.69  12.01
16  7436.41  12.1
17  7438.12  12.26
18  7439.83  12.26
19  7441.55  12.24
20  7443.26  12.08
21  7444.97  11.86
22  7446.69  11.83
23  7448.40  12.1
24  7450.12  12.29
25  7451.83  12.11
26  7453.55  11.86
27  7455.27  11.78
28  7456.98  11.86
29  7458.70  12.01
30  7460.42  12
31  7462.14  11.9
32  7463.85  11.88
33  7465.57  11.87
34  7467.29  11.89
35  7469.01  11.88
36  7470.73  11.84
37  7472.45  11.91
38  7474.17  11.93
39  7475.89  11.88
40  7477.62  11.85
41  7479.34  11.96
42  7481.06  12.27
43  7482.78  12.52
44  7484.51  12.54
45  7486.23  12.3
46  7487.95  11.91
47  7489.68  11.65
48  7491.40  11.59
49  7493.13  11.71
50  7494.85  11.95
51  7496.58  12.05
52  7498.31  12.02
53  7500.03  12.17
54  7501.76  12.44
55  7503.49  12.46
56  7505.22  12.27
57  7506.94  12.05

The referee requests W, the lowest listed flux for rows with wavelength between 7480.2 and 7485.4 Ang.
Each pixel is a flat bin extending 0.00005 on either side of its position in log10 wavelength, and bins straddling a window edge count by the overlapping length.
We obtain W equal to 12.27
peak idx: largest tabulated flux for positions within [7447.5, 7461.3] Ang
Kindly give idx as 12.29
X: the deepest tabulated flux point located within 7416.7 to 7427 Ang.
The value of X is 12.05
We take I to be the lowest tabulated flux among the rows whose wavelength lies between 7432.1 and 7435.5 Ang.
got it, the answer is 12.01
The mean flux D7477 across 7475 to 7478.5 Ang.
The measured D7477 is 11.8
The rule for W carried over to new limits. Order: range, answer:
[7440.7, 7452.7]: 11.83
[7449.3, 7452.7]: 12.11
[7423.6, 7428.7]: 12.41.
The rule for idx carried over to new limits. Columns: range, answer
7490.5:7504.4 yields 12.46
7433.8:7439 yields 12.26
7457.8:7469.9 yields 12.01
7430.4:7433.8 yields 12.1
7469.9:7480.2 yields 11.96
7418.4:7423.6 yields 12.31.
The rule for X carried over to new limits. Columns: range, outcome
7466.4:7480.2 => 11.84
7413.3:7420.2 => 12.31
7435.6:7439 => 12.1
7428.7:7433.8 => 12.08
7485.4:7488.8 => 11.91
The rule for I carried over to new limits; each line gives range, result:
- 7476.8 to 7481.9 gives 11.85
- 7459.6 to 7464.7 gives 11.88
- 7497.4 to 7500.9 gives 12.02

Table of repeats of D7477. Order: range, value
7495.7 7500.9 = 12.1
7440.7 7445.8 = 12.1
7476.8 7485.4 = 12.2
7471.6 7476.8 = 11.9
